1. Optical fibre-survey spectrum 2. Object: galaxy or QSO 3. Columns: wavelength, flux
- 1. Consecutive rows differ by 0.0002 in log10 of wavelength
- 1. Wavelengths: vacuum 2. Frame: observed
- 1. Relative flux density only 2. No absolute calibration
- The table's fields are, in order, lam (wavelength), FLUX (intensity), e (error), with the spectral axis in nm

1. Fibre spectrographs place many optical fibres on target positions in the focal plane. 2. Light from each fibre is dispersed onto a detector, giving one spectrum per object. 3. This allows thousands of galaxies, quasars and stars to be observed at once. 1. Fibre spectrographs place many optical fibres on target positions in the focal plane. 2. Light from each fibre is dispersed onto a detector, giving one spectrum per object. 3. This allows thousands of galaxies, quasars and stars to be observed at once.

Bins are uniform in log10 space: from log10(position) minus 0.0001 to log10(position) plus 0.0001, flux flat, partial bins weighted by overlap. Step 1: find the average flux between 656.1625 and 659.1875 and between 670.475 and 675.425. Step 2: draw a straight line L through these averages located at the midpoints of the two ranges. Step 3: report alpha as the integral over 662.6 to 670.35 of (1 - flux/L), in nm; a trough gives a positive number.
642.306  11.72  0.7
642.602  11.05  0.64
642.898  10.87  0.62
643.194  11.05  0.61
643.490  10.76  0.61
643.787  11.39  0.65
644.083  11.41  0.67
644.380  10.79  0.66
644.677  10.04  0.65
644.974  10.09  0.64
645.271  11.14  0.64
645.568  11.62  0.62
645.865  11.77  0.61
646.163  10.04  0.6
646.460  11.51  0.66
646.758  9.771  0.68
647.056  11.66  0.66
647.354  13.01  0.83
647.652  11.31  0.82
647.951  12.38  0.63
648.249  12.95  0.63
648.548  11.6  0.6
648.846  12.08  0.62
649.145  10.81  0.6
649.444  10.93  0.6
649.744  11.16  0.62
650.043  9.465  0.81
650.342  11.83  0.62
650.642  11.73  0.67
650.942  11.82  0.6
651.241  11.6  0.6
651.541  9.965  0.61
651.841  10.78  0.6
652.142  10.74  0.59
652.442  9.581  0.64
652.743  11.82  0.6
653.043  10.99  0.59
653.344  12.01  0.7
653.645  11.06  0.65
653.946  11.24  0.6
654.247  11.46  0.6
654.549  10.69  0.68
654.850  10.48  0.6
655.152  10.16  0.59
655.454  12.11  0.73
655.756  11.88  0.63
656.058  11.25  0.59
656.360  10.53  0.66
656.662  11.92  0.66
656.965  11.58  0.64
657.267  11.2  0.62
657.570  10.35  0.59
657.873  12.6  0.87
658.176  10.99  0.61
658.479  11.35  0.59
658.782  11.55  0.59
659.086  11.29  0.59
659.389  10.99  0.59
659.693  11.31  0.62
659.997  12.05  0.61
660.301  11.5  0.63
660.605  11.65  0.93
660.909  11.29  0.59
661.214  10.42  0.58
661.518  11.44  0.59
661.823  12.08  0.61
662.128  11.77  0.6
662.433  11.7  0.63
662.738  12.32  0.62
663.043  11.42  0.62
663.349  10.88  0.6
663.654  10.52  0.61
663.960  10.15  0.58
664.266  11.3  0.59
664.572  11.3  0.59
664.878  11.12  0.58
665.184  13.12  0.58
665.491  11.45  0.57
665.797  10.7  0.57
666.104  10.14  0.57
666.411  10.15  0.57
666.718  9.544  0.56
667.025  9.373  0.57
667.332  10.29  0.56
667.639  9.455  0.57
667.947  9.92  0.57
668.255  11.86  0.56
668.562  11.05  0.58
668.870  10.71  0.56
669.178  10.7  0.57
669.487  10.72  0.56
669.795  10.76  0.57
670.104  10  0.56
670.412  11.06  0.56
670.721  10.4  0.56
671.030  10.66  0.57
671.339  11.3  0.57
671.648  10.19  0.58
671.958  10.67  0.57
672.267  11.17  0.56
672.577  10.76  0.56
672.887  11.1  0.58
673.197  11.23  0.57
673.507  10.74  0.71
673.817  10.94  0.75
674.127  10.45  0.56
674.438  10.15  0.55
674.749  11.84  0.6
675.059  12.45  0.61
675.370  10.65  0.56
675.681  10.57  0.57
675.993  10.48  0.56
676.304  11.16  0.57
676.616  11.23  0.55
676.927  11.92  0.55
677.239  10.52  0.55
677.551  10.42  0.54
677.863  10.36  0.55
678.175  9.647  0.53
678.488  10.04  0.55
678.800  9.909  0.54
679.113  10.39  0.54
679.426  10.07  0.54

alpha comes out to 0.24 nm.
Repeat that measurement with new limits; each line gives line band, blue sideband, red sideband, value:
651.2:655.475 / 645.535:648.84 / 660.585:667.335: 0.18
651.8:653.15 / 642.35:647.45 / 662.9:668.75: 0.02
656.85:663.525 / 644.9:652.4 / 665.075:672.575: -0.33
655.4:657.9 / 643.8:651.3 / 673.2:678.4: -0.06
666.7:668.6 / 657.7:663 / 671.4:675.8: 0.17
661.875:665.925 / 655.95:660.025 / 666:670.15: -0.24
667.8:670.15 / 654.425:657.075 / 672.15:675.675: 0.07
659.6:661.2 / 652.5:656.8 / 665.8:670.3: -0.09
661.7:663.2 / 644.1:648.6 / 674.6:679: -0.11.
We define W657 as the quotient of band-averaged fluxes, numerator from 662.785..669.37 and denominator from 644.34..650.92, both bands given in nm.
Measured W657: 0.95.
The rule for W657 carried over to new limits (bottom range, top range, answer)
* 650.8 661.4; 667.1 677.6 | 0.96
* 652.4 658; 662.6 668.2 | 0.96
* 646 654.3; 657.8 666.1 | 1.01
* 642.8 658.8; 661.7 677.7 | 0.97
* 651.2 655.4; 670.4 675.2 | 1.00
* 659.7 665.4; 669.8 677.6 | 0.95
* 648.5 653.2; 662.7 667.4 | 0.98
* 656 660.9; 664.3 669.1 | 0.94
